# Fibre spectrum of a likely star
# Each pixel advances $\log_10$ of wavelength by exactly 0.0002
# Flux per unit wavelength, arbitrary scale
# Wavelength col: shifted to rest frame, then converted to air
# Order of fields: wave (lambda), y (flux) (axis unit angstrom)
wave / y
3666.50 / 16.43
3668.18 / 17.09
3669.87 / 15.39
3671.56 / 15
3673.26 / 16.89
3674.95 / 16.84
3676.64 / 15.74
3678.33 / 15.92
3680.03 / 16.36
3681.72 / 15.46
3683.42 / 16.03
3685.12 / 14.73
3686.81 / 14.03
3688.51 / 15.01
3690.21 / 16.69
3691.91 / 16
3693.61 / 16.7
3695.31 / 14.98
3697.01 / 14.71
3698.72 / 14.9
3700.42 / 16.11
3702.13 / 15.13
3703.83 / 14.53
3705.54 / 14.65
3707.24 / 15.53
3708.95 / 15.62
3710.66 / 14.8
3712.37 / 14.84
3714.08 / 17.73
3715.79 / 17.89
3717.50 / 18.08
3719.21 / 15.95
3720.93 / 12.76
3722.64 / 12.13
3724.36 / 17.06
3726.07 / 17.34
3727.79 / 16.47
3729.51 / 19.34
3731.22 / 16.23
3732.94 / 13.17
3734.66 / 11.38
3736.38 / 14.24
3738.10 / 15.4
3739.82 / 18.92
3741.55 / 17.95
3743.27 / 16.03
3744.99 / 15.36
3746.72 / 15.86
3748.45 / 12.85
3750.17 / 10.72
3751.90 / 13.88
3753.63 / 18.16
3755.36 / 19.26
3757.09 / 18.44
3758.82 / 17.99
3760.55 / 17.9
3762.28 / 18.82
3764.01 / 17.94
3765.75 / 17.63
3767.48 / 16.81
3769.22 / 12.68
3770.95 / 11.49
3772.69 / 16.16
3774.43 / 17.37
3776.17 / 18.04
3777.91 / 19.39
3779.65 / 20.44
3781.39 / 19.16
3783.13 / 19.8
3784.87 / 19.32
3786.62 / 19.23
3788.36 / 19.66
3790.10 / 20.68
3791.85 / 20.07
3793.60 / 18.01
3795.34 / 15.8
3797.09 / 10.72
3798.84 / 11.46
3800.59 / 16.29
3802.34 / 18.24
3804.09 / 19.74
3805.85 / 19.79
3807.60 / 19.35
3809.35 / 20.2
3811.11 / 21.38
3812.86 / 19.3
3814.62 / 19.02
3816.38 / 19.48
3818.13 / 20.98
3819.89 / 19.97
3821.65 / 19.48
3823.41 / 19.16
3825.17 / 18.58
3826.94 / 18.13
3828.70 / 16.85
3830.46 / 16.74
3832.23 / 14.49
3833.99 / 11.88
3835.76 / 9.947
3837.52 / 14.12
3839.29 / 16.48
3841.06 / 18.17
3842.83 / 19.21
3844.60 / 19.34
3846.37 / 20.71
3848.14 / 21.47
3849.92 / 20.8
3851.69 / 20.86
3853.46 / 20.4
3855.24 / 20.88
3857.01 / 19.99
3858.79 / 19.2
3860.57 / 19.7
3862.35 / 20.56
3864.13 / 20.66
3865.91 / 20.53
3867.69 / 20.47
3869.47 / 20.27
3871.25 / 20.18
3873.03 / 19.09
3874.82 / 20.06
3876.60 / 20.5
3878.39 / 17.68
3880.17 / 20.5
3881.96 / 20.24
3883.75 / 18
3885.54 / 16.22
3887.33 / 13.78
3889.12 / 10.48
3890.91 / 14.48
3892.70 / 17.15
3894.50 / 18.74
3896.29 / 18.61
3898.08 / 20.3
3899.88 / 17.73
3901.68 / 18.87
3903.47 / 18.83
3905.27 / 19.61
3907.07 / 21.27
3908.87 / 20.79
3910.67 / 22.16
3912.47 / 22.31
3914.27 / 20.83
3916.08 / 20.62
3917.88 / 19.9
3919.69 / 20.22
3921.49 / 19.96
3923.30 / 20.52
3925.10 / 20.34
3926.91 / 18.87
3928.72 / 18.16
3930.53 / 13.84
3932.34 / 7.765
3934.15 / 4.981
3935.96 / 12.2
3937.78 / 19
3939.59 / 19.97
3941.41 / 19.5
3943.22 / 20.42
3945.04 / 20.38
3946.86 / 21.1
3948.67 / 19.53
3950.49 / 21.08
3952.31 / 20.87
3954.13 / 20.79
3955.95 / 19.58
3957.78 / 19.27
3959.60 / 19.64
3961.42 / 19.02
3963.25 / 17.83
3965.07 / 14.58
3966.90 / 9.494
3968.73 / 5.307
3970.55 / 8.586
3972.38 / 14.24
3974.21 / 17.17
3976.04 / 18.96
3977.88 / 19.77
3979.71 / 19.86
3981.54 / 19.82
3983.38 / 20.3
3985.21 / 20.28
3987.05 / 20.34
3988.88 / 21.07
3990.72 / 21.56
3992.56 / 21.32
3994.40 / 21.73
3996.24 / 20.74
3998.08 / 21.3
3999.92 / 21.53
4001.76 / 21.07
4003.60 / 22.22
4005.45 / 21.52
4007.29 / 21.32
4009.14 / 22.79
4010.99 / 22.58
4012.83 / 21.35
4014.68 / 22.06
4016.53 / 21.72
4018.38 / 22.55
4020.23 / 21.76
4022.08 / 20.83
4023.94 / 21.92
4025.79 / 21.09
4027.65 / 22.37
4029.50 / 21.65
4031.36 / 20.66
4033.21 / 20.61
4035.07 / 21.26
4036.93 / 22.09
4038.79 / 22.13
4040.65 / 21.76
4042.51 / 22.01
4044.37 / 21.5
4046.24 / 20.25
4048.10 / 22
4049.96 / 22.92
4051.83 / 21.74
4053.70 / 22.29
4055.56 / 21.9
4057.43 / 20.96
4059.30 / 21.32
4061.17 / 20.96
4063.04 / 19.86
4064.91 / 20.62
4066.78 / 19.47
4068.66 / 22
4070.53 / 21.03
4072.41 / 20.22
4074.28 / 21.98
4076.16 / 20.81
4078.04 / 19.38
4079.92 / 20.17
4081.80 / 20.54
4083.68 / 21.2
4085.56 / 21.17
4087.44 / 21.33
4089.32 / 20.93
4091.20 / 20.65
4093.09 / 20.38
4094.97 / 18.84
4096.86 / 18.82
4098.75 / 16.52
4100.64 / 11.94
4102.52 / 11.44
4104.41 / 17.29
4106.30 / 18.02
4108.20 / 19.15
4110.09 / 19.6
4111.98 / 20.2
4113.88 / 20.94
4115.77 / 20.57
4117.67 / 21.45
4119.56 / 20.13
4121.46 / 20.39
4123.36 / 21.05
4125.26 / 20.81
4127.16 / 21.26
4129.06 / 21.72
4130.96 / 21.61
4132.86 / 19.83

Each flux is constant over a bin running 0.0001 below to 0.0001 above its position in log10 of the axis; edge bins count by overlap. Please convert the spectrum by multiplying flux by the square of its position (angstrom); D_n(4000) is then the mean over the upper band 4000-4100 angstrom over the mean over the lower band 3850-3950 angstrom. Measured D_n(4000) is 1.22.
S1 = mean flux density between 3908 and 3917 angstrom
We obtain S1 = 21.3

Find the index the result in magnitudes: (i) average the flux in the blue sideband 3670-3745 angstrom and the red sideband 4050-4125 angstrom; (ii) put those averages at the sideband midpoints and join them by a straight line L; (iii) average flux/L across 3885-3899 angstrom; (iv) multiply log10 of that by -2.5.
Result 0.10 mag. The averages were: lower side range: 15.7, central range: 16.2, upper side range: 20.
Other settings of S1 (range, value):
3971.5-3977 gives 16.8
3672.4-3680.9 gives 16.3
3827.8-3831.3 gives 16.8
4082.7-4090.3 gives 21.2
